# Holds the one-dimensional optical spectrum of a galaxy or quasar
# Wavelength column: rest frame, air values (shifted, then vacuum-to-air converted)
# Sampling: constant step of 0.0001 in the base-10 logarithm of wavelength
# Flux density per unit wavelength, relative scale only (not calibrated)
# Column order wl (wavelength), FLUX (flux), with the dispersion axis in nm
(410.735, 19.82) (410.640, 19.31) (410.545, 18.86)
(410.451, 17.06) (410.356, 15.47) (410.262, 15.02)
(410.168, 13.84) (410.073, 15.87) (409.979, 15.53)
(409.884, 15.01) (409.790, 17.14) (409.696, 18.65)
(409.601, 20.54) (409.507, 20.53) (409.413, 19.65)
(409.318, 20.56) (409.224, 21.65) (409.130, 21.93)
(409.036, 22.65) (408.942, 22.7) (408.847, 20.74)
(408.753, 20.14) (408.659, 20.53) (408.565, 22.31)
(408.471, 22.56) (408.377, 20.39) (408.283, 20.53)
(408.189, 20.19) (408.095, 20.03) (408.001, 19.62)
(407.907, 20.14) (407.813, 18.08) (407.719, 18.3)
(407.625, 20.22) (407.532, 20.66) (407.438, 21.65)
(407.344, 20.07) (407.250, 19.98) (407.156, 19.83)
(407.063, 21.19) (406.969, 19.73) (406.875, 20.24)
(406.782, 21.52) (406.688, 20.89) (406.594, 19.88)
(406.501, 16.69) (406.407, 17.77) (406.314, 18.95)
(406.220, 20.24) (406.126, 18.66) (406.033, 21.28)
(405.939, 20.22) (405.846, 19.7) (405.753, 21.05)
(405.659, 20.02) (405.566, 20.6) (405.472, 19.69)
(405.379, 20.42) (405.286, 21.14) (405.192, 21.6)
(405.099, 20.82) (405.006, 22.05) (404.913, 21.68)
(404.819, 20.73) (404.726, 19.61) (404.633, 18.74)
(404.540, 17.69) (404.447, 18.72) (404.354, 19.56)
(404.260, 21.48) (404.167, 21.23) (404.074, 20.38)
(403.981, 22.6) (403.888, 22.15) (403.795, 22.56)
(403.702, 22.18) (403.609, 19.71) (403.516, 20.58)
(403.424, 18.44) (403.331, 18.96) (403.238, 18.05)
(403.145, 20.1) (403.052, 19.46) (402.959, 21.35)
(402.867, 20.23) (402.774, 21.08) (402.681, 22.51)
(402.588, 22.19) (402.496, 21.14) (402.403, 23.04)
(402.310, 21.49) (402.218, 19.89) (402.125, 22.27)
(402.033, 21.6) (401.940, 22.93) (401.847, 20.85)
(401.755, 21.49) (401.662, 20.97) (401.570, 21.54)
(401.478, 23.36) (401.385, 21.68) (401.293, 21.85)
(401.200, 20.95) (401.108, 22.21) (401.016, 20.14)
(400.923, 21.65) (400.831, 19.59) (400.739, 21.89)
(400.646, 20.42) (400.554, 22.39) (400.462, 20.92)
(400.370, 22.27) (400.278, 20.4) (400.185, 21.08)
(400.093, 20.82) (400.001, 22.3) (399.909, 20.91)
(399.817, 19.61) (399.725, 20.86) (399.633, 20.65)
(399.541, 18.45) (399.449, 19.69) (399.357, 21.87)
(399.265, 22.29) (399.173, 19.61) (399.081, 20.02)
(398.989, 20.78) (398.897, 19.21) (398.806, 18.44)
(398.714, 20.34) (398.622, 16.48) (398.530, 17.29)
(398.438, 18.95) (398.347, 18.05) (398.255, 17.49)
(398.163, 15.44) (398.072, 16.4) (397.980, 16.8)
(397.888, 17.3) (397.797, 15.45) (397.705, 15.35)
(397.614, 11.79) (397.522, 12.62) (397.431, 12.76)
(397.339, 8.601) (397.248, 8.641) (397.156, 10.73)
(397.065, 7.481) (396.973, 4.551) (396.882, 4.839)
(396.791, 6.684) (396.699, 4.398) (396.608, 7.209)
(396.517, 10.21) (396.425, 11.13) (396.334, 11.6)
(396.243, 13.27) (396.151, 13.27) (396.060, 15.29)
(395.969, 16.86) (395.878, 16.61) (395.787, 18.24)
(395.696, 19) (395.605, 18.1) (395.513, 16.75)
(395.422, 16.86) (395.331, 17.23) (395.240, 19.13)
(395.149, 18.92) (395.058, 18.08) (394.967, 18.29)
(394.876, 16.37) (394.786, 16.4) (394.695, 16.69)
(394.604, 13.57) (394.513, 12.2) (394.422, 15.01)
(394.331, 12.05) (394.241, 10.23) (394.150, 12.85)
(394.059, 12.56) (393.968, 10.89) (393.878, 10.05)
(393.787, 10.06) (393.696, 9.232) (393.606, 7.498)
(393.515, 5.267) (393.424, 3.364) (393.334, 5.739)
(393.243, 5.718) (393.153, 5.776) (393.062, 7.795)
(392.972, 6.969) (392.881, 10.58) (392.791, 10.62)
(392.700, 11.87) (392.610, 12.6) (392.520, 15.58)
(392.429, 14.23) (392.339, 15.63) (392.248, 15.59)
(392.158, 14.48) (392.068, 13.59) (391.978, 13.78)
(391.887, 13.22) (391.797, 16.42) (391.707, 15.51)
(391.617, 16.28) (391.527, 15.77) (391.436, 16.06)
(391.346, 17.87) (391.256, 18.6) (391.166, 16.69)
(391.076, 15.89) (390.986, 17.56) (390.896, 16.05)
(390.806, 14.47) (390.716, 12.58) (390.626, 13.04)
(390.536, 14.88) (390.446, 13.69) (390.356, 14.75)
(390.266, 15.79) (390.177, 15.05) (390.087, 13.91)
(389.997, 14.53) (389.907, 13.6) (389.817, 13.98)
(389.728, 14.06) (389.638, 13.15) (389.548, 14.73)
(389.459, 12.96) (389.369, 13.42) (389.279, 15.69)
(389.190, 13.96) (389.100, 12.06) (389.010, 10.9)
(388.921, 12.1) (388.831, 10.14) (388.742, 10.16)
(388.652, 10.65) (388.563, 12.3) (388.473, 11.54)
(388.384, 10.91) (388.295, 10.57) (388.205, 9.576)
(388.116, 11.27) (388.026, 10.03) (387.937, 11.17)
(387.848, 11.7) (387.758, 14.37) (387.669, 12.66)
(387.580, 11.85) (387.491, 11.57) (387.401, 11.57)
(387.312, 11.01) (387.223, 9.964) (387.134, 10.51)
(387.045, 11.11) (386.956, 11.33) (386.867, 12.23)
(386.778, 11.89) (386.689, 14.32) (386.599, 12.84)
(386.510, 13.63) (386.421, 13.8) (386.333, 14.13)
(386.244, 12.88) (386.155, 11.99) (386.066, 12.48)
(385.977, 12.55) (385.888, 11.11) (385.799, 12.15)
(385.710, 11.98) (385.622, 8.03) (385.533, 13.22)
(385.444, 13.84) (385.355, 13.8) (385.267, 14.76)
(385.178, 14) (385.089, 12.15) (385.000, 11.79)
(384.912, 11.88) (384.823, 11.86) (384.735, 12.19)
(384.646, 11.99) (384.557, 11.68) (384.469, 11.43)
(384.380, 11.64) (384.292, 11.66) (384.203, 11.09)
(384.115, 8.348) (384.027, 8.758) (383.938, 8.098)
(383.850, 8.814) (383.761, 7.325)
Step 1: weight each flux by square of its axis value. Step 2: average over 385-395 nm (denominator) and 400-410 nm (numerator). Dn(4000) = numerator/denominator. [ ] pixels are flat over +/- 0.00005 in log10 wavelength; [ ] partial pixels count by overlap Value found 1.75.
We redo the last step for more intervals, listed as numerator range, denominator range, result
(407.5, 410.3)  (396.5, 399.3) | 1.46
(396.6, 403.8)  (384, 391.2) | 1.57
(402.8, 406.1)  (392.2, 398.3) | 1.71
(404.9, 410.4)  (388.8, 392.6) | 1.48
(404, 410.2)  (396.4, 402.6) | 1.16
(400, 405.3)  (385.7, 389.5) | 1.89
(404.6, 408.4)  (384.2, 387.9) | 1.83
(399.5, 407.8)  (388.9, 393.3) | 1.60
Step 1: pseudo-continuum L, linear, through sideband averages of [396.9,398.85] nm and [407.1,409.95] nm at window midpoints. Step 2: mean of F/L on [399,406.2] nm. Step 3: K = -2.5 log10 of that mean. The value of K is -0.24 mag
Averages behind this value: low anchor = 14.2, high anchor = 20.2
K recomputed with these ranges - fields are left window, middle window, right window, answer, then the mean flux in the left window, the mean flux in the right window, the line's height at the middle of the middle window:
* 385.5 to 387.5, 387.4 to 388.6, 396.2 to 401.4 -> 0.10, 12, 16.7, 12.6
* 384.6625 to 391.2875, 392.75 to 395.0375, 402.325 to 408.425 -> 0.40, 12.8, 20.3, 15.4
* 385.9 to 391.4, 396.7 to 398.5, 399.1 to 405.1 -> 0.42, 13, 20.9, 18.3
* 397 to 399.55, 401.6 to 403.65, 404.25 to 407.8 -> -0.14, 16.3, 20.1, 18.4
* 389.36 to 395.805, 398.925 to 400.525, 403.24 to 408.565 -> -0.20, 13.7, 20.2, 17.2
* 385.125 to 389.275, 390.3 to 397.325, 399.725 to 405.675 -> 0.21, 12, 20.9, 15.8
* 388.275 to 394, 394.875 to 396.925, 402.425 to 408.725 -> 0.07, 12.7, 20.3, 15.2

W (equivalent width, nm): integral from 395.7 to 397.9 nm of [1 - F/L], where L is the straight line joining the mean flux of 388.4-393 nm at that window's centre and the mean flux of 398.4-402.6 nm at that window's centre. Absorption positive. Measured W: 0.81 nm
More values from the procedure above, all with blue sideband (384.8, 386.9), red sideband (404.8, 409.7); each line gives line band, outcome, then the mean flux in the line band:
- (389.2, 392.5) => -0.106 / 14.9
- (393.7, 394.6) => 0.226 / 11.7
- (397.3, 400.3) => -0.128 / 18.1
